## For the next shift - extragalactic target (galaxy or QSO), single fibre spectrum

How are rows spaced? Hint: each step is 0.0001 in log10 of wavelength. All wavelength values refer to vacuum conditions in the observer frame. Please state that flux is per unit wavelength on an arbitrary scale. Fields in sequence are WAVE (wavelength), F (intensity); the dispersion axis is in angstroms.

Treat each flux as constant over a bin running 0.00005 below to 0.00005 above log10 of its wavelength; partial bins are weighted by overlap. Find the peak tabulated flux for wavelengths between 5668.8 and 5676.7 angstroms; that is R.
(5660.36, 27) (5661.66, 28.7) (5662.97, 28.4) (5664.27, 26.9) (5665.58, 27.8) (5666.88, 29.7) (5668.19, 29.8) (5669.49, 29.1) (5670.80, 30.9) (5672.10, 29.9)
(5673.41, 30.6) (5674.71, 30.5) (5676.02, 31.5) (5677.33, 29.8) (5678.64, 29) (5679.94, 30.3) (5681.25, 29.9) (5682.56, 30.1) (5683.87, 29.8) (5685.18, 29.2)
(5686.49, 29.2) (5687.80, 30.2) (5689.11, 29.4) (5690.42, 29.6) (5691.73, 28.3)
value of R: 31.5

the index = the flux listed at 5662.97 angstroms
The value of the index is 28.4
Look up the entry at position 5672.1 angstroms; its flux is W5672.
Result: 29.9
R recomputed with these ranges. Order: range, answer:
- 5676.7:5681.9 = 30.3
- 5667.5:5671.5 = 30.9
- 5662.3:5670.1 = 29.8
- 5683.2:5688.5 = 30.2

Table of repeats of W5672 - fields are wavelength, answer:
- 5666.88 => 29.7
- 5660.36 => 27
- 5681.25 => 29.9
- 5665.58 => 27.8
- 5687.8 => 30.2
